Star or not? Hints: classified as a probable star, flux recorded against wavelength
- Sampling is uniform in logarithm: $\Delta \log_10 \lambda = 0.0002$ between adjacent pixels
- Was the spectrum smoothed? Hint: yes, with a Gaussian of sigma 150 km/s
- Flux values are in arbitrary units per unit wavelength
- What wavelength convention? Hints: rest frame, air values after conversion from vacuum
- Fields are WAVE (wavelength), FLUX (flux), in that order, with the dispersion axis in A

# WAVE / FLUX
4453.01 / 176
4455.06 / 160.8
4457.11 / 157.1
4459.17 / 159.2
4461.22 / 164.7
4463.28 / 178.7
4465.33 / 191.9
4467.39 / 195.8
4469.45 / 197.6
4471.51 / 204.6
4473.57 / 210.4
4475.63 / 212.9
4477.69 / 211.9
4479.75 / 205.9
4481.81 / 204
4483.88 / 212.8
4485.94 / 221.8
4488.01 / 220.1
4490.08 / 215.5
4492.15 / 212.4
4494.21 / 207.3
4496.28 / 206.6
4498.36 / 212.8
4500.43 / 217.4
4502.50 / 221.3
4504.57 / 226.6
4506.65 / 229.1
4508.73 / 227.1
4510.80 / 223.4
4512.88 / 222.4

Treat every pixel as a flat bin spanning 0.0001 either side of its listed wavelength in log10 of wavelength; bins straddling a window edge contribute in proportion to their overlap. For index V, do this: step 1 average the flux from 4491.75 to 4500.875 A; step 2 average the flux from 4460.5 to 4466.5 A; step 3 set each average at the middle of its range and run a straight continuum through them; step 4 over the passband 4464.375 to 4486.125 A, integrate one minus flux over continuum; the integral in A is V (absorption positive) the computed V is -1.7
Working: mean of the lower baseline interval 179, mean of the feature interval 206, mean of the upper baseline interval 211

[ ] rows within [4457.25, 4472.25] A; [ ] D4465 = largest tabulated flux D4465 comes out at 204.6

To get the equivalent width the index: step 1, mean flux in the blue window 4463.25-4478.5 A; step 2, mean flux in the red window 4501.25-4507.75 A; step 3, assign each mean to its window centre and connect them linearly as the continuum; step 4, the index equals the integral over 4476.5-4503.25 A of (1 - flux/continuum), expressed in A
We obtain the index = 0.3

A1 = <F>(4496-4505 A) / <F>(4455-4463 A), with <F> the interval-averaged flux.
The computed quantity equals 1.34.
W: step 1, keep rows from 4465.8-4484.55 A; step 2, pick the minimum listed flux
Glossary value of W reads 195.8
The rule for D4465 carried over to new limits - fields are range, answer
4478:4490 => 221.8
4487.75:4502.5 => 221.3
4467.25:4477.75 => 212.9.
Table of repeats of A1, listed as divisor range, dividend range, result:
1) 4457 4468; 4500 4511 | 1.28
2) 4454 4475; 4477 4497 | 1.16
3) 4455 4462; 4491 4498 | 1.31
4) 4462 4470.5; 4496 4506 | 1.15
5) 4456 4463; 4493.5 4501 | 1.30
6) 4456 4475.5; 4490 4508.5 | 1.17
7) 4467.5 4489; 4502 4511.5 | 1.08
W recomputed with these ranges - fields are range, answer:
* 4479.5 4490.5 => 204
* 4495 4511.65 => 206.6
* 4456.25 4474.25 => 157.1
